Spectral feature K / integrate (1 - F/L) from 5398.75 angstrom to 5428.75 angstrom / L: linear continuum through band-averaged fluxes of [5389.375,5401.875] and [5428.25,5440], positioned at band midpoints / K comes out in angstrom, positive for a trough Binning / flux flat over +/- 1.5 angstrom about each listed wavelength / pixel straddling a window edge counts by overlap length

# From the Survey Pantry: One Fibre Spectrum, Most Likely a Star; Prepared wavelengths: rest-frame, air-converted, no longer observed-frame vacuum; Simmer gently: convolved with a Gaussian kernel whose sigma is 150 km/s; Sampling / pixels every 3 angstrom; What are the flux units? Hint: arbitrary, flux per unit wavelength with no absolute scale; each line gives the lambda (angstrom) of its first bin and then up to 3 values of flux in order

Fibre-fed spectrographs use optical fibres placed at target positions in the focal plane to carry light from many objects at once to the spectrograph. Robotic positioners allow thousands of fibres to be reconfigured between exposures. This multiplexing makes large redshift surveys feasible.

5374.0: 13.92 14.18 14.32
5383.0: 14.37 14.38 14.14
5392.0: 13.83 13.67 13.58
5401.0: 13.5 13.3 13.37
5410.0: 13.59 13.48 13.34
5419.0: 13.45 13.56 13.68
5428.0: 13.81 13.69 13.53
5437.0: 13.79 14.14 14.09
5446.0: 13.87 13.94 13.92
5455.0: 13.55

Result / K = 0.5 angstrom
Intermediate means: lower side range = 13.7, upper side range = 13.7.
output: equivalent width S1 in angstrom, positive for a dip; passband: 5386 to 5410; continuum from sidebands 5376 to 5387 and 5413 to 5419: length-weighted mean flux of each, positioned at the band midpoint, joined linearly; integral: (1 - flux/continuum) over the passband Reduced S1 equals 0.4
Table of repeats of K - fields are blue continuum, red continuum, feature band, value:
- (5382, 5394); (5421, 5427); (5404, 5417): 0.4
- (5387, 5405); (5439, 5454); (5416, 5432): 0.3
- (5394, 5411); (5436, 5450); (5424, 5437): 0.1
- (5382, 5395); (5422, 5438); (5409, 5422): 0.3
